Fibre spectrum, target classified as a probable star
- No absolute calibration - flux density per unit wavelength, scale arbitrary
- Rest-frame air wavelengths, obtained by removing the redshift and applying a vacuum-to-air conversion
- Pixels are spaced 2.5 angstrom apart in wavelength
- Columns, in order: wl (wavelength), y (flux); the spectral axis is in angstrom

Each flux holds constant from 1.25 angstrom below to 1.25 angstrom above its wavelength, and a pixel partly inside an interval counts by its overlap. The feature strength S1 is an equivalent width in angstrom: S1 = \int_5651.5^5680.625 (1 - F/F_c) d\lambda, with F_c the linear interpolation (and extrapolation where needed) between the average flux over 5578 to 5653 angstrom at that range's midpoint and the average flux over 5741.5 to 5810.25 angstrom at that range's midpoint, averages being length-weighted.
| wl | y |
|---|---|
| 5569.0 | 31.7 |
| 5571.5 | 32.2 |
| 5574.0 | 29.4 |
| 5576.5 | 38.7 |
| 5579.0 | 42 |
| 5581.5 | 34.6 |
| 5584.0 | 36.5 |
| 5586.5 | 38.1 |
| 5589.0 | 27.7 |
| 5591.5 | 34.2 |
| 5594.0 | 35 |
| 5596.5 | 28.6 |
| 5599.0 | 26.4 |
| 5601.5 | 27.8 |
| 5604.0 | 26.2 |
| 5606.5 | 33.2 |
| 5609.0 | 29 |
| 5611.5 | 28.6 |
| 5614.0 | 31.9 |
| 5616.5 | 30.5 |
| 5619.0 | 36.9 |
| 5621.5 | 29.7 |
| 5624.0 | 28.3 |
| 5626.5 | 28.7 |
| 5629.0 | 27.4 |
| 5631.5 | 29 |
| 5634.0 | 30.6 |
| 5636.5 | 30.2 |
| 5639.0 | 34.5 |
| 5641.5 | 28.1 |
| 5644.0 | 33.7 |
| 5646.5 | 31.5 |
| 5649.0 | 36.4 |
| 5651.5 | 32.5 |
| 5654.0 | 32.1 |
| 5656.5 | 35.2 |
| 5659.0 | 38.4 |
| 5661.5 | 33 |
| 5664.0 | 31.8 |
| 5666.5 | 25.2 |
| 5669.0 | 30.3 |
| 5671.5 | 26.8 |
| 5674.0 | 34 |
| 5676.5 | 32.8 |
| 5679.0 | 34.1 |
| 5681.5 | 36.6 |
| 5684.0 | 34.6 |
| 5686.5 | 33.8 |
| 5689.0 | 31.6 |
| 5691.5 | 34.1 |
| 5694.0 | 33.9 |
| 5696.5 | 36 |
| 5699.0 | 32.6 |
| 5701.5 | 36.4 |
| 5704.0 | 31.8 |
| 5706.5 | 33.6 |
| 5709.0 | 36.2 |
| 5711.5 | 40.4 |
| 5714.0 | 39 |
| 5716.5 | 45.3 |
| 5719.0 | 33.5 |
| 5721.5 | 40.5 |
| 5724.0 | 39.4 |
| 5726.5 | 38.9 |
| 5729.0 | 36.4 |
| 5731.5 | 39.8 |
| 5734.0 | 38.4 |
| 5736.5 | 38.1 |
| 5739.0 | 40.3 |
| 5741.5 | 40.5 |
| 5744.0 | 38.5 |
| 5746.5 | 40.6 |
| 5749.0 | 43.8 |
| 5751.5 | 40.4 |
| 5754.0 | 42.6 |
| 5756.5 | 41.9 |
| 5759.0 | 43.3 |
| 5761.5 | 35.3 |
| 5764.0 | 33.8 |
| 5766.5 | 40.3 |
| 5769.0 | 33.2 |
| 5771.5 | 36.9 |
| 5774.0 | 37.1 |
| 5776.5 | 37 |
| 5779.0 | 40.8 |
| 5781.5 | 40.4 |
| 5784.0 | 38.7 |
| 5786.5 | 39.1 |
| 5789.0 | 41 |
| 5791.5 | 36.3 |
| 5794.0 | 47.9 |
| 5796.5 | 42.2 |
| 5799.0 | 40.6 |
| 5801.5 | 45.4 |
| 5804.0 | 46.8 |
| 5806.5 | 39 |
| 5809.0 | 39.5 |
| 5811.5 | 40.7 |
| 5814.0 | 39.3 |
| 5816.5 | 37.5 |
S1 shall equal 1.7 angstrom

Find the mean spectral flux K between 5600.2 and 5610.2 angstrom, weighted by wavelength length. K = 29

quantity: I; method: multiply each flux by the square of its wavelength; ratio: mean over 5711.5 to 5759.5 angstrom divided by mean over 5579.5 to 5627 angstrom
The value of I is 1.34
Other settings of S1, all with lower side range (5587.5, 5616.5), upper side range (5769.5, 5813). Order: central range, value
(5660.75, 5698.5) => 1.88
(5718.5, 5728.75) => -0.44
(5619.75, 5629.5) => 0.68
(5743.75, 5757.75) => -1.22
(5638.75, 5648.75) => 0.04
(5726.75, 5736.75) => -0.30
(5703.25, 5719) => -0.68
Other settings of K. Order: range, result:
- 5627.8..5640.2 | 30.3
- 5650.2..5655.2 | 32.3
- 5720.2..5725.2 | 39.9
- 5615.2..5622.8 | 32.3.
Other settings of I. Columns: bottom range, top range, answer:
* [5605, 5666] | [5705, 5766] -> 1.28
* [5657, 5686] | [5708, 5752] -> 1.23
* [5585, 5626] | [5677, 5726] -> 1.21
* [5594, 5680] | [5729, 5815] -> 1.35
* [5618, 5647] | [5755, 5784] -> 1.31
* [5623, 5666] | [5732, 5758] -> 1.32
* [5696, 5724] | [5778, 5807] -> 1.16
